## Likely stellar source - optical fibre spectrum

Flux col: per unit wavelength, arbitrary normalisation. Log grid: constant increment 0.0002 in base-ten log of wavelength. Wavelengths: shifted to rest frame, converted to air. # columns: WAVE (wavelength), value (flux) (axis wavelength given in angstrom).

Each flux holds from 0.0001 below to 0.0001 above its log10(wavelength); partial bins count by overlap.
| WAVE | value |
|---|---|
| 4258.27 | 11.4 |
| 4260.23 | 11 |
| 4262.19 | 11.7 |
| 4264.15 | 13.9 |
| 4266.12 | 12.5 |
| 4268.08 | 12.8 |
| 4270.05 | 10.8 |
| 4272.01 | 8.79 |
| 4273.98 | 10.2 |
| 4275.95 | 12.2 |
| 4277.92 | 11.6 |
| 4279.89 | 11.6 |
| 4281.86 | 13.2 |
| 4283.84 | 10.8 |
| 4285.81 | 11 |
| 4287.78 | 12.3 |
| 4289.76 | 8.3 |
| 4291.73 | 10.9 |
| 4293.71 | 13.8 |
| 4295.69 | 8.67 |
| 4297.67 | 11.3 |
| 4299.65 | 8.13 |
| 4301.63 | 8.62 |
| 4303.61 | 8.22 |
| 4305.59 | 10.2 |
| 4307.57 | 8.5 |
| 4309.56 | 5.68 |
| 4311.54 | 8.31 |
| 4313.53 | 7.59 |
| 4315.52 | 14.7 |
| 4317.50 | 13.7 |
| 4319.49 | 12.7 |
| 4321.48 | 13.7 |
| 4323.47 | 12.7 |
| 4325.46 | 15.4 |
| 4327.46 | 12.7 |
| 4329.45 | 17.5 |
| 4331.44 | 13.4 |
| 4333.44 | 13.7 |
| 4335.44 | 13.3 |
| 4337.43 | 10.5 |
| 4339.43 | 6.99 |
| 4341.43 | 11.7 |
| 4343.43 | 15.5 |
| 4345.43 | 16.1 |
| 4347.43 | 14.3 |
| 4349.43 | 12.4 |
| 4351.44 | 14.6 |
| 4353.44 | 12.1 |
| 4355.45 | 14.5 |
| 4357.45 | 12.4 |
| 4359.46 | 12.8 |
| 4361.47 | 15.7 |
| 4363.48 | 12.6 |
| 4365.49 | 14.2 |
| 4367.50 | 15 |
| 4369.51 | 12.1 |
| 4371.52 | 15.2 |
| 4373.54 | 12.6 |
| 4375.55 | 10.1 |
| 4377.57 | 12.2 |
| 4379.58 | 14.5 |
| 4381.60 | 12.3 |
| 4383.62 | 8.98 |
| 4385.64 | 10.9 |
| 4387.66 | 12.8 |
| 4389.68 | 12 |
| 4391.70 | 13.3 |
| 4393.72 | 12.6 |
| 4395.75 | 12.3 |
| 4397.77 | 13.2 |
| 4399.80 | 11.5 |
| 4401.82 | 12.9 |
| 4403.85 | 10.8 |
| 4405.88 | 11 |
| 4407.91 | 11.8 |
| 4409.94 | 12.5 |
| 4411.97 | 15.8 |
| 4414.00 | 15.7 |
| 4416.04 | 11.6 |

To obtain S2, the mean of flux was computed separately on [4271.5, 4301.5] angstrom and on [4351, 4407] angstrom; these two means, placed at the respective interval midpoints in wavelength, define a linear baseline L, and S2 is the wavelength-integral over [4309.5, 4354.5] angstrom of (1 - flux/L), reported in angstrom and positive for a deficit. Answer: -3.8 angstrom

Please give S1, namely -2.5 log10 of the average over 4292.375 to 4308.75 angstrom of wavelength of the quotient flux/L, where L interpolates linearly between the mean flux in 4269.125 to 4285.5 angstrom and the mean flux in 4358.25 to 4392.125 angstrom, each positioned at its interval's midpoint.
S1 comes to 0.19 mag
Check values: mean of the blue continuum 11.1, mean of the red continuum 12.8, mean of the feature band 9.66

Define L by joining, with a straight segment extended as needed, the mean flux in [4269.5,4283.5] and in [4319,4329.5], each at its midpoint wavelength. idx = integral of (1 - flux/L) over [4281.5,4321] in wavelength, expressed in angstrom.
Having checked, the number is 7.0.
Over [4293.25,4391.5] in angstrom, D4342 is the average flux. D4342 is 12.2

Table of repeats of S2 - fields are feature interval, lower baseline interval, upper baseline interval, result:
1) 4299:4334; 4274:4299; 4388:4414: 0.6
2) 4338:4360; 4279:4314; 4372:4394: -3.5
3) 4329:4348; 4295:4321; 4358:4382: -2.7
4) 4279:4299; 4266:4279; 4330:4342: 0.4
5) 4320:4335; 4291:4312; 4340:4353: -2.8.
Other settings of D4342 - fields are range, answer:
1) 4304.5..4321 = 10.3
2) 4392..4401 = 12.5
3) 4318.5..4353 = 13.3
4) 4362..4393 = 12.6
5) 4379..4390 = 11.8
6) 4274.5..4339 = 11.4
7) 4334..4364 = 13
